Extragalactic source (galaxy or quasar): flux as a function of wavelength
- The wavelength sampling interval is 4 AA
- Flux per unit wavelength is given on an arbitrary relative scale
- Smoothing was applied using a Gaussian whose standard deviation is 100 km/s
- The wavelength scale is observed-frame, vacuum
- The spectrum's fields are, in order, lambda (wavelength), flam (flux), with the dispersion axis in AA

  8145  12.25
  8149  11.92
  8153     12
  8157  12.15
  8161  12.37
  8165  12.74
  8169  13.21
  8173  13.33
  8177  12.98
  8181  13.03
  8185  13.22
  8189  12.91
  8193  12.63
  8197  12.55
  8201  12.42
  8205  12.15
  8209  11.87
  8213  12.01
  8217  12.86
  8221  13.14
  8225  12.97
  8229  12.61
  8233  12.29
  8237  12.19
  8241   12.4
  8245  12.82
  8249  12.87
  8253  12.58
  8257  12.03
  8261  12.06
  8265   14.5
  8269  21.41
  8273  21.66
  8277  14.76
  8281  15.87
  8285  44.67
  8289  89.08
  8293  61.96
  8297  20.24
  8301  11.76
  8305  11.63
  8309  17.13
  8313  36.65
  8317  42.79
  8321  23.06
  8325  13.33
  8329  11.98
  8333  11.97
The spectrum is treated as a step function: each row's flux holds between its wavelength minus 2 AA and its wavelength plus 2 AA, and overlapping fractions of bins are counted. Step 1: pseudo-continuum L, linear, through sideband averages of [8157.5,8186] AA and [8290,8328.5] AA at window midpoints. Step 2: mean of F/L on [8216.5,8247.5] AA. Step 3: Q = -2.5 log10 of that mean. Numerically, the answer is 0.46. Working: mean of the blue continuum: 12.9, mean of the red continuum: 27.6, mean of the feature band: 12.7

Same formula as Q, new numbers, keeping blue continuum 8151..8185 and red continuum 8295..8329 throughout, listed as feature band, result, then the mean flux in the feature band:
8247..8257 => 0.38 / 12.6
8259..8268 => 0.29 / 14.2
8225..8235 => 0.30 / 12.6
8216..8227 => 0.22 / 13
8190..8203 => 0.15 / 12.6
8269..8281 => 0.05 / 18.4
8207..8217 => 0.26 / 12.1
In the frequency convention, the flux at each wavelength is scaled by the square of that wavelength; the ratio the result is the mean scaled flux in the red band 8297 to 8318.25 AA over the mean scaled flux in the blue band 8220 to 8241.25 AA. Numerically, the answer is 1.86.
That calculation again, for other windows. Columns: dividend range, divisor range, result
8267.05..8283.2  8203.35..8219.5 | 1.55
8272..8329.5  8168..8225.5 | 2.39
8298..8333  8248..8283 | 1.35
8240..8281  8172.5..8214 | 1.19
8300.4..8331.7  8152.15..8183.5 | 1.73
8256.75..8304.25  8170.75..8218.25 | 2.30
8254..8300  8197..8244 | 2.37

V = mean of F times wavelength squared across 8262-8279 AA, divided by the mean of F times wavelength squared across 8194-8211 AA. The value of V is 1.47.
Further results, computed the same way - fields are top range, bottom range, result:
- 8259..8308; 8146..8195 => 2.27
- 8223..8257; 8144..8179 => 1.02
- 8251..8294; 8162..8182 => 2.24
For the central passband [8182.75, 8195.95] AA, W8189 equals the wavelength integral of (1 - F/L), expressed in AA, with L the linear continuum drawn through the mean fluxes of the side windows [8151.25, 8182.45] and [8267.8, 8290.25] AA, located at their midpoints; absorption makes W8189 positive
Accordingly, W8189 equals 3.1 AA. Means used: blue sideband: 12.7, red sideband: 33.2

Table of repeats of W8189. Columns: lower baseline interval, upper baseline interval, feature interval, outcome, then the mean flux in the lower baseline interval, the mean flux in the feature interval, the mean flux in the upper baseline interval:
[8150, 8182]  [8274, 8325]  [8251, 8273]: 9.4 AA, 12.7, 15.2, 31.5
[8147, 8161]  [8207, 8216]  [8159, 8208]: -2.9 AA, 12.1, 12.8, 12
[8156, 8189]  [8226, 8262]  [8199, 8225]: 0.4 AA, 12.9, 12.5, 12.5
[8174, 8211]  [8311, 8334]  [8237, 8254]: 4.5 AA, 12.7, 12.6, 23.8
